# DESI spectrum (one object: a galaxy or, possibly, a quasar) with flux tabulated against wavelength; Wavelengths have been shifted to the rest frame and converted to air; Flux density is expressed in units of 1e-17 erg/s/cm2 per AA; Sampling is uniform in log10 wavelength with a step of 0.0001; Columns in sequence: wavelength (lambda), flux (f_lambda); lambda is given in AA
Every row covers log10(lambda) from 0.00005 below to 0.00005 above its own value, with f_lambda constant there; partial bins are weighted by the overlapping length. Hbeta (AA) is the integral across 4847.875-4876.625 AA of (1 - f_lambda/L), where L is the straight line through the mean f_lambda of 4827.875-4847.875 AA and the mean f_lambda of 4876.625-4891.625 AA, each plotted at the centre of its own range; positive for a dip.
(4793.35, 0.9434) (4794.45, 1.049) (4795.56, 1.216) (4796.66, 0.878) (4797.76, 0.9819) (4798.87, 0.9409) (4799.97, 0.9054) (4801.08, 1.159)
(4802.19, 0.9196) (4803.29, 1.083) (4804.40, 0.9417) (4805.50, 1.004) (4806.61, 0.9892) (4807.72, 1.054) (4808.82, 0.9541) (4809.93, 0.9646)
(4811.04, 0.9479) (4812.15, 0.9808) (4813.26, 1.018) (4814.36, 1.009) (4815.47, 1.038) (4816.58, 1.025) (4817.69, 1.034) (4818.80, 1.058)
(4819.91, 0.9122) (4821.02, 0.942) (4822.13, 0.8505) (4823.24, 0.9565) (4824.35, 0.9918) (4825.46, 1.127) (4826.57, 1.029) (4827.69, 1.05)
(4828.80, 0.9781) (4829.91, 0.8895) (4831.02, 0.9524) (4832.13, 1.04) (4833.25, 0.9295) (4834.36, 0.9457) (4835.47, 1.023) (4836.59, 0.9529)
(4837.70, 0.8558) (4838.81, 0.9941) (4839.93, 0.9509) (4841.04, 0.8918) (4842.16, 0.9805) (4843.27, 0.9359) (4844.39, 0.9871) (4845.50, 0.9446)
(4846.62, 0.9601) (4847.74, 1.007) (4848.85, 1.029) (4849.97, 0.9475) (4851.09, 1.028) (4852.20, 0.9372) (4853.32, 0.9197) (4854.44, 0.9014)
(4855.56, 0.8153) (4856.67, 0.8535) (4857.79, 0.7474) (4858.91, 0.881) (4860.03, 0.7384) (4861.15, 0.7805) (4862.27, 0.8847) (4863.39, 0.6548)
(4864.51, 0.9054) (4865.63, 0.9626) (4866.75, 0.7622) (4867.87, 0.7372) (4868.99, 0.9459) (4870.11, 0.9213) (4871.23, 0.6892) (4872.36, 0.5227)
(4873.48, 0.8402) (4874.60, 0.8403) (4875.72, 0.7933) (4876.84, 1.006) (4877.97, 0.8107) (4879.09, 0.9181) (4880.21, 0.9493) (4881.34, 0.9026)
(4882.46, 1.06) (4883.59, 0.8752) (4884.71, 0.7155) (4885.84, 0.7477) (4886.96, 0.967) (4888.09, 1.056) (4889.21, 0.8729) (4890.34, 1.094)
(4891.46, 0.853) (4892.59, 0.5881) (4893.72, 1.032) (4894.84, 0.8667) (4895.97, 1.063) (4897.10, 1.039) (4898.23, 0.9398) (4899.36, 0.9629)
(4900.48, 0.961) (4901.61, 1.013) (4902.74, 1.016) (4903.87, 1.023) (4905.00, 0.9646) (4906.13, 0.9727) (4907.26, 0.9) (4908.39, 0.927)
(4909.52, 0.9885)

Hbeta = 2.77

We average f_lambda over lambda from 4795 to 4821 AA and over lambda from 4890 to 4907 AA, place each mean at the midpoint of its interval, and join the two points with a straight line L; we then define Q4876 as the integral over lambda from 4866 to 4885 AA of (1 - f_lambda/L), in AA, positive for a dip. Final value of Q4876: 2.4 AA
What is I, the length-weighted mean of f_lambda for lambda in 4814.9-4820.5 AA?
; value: 1.01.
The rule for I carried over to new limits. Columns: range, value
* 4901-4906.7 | 0.997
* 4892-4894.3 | 0.811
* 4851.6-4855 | 0.921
